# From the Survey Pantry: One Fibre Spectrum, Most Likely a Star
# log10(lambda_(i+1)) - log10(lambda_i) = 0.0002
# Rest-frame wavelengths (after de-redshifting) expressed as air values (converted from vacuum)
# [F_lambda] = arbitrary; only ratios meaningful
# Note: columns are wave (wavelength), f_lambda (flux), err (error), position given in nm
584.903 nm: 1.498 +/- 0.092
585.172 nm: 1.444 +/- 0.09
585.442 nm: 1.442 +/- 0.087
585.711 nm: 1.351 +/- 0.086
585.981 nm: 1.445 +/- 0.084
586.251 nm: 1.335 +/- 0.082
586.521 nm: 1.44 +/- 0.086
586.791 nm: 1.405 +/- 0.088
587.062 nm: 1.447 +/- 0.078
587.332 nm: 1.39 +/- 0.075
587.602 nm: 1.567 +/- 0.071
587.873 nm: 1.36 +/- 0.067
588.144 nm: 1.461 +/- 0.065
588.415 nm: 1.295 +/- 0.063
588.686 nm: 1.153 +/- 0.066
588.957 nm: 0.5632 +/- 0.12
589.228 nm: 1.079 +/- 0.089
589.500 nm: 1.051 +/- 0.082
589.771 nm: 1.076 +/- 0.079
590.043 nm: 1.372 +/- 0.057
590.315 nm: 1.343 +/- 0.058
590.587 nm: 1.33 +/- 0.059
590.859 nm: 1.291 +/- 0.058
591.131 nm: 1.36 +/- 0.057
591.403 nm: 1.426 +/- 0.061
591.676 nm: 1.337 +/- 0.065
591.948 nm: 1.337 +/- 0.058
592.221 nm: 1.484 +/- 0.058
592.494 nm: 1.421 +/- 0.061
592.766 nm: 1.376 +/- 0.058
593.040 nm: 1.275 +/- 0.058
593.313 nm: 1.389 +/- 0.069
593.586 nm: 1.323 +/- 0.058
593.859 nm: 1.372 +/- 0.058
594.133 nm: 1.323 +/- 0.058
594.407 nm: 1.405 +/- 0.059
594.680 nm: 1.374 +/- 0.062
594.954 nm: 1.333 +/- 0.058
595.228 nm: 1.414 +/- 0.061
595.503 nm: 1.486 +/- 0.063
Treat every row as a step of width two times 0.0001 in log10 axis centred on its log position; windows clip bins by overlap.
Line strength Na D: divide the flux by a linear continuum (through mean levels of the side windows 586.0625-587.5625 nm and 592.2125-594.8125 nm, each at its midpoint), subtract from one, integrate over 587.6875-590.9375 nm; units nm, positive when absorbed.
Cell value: 0.46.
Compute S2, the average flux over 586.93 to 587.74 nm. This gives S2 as 1.47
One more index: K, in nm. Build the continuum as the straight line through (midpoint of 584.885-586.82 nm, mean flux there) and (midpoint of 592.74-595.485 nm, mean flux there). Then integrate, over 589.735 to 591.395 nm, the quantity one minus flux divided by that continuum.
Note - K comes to 0.08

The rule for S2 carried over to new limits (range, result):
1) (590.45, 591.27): 1.33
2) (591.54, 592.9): 1.39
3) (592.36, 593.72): 1.36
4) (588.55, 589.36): 0.932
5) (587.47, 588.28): 1.46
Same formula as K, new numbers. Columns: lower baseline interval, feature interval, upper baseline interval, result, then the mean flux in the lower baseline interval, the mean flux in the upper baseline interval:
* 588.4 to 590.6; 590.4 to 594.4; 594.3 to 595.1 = -0.328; 1.12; 1.37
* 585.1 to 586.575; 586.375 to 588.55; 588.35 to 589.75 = -0.384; 1.41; 1.02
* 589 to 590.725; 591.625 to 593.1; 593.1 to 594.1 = -0.099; 1.17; 1.35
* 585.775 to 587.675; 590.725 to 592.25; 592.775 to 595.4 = 0.019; 1.43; 1.36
